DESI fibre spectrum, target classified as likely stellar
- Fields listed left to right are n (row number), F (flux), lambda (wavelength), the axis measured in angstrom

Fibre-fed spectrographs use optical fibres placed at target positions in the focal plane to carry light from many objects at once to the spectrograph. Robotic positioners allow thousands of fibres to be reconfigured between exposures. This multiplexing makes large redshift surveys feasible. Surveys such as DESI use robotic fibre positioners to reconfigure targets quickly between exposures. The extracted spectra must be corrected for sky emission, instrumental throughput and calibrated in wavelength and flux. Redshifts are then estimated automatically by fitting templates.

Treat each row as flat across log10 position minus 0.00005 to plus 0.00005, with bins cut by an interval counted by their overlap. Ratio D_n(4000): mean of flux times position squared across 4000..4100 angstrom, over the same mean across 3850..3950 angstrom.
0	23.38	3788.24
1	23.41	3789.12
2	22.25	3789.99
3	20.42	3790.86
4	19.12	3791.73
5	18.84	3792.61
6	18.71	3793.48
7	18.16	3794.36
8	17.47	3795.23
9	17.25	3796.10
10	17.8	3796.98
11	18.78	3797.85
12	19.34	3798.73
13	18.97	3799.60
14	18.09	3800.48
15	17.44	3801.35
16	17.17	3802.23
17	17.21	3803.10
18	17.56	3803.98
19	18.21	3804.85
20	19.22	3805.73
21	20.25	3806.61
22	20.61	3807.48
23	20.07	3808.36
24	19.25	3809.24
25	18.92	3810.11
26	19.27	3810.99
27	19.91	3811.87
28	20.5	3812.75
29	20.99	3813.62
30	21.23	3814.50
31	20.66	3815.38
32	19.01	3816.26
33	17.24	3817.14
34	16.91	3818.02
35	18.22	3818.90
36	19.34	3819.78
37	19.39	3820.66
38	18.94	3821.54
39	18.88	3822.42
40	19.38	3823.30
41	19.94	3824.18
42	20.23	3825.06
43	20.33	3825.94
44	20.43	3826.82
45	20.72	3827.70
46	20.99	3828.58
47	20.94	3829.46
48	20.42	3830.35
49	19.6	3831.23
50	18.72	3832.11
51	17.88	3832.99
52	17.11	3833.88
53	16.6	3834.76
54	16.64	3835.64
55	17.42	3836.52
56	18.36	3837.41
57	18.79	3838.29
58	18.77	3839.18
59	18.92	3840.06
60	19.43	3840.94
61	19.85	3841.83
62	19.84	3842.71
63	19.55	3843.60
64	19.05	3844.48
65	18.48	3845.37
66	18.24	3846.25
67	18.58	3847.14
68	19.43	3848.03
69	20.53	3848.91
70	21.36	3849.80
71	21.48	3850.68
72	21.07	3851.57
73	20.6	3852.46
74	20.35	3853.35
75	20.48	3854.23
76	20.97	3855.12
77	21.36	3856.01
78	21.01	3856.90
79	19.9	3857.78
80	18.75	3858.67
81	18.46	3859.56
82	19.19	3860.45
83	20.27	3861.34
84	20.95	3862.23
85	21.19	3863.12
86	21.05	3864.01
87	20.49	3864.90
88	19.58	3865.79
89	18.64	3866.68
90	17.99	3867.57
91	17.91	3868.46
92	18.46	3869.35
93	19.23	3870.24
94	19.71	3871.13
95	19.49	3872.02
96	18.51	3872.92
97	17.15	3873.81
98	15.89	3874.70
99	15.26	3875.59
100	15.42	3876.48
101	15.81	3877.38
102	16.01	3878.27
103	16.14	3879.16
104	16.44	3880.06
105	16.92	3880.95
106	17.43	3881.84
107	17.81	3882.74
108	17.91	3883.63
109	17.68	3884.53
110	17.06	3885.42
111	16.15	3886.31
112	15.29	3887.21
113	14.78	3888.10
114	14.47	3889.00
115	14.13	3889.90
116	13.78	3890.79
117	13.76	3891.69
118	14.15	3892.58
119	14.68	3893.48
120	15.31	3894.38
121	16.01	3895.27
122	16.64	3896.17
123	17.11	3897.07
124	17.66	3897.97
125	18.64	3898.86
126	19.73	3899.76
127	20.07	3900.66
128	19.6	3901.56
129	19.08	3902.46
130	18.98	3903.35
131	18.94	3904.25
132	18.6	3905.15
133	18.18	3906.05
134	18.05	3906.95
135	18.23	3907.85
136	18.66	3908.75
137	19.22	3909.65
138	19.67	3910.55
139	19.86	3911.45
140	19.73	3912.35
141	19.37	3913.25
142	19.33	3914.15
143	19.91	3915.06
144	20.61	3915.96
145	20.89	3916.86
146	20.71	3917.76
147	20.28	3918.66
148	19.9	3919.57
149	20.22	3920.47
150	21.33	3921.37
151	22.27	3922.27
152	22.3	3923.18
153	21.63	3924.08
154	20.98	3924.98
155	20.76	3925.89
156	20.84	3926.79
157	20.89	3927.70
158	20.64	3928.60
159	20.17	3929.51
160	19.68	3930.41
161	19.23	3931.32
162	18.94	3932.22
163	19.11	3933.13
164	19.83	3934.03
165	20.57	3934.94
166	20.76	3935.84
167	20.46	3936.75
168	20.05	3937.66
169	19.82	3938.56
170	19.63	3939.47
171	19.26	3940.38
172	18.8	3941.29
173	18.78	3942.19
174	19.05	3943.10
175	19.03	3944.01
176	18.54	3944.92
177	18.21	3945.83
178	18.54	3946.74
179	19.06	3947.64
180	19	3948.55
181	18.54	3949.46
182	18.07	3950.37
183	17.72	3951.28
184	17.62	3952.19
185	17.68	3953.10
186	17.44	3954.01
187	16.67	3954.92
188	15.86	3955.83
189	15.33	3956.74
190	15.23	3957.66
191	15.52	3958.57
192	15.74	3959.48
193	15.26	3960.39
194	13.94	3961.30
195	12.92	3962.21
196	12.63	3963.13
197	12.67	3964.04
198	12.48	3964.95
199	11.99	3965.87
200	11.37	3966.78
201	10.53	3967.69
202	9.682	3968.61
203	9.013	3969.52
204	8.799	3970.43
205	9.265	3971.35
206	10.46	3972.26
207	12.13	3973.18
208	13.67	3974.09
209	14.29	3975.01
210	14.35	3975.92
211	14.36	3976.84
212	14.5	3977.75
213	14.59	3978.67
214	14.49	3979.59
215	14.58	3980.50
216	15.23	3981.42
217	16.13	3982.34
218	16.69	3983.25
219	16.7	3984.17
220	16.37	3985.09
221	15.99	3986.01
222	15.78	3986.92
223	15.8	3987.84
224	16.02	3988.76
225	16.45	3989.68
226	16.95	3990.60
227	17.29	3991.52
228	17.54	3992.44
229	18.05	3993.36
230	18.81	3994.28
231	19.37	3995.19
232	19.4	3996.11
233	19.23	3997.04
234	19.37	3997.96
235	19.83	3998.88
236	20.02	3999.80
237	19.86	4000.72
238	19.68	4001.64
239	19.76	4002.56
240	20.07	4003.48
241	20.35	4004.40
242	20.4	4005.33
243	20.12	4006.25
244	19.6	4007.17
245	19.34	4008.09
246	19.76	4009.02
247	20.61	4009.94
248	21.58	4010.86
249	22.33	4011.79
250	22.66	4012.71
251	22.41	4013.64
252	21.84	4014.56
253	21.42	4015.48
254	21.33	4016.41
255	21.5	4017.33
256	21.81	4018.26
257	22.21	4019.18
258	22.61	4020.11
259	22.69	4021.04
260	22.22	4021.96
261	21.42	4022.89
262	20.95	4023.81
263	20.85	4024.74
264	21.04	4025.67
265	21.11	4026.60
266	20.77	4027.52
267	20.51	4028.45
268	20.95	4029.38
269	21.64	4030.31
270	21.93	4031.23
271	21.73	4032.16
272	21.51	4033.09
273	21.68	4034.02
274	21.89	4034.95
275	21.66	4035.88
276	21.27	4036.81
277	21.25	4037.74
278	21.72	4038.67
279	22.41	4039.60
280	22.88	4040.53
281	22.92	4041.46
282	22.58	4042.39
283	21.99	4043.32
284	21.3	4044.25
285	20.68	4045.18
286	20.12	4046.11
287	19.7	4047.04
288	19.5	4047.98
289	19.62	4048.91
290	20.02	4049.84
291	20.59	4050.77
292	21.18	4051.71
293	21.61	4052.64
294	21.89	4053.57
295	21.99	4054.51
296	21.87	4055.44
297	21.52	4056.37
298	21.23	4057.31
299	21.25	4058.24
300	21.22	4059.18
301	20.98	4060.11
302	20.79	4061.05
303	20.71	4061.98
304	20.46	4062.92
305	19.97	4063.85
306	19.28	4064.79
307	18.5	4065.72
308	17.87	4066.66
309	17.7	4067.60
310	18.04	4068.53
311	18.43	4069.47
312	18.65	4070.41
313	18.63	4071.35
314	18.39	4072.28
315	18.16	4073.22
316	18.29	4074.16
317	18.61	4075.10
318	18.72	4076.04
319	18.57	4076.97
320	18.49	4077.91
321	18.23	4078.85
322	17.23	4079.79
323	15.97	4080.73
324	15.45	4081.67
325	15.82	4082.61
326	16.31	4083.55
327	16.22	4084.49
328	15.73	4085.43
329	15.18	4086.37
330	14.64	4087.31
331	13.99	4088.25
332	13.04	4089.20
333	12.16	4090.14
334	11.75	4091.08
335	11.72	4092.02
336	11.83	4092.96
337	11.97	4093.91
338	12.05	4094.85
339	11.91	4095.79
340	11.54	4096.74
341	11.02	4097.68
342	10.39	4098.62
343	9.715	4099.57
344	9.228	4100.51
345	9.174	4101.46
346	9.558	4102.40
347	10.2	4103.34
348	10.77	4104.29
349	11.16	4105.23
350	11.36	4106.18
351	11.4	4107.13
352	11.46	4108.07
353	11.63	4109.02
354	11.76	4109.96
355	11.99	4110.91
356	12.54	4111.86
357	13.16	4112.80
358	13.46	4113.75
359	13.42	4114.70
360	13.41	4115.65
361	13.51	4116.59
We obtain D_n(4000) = 1.10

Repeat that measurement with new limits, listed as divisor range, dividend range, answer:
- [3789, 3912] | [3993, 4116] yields 1.08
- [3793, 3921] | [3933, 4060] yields 1.07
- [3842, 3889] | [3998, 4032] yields 1.22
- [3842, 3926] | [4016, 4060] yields 1.24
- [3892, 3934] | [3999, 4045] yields 1.17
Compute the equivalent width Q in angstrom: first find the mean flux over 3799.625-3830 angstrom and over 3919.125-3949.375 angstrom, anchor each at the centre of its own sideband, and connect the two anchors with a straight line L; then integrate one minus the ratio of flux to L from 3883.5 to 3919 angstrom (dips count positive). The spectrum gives 3.5 angstrom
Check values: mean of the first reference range 19.3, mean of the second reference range 19.9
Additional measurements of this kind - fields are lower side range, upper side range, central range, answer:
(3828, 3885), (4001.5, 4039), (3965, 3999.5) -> 9.5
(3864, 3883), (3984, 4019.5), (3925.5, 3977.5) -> 6.2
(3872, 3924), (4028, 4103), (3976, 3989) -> 1.8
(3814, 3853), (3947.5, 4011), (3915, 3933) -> -3.3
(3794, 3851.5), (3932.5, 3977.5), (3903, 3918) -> -2.1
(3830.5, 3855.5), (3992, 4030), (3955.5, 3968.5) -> 4.3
